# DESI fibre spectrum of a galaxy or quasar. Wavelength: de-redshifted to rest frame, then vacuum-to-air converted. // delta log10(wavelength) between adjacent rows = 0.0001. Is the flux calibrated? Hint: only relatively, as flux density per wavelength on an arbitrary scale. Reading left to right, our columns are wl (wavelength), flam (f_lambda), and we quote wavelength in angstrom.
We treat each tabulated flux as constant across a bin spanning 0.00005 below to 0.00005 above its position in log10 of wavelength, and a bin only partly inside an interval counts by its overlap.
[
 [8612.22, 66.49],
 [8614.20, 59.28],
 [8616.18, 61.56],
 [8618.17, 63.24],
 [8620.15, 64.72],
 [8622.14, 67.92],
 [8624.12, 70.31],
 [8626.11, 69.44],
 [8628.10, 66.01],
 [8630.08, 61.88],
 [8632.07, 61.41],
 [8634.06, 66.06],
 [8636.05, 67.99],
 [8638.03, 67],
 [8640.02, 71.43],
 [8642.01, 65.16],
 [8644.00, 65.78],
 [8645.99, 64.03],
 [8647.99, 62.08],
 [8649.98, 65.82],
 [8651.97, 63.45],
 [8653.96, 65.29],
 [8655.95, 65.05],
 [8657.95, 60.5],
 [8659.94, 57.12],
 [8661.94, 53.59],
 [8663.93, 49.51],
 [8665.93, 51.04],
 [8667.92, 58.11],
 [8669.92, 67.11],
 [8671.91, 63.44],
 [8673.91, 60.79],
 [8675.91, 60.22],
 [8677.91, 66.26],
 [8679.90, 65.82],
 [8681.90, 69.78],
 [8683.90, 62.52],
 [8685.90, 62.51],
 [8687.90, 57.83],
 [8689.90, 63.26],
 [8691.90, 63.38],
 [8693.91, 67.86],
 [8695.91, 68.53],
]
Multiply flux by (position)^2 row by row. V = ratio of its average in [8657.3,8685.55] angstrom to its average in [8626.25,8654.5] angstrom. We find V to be 0.93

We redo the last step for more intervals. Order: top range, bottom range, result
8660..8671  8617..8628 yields 0.85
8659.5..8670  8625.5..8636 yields 0.85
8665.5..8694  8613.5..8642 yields 0.97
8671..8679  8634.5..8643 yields 0.93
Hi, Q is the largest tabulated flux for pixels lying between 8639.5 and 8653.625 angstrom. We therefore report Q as 71.43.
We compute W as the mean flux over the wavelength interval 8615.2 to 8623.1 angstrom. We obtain 64.3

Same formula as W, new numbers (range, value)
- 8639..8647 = 66.5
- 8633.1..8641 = 68.2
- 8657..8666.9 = 54.3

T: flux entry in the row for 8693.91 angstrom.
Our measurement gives 67.86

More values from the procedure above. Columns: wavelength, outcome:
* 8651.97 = 63.45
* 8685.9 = 62.51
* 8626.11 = 69.44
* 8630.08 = 61.88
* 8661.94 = 53.59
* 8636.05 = 67.99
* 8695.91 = 68.53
